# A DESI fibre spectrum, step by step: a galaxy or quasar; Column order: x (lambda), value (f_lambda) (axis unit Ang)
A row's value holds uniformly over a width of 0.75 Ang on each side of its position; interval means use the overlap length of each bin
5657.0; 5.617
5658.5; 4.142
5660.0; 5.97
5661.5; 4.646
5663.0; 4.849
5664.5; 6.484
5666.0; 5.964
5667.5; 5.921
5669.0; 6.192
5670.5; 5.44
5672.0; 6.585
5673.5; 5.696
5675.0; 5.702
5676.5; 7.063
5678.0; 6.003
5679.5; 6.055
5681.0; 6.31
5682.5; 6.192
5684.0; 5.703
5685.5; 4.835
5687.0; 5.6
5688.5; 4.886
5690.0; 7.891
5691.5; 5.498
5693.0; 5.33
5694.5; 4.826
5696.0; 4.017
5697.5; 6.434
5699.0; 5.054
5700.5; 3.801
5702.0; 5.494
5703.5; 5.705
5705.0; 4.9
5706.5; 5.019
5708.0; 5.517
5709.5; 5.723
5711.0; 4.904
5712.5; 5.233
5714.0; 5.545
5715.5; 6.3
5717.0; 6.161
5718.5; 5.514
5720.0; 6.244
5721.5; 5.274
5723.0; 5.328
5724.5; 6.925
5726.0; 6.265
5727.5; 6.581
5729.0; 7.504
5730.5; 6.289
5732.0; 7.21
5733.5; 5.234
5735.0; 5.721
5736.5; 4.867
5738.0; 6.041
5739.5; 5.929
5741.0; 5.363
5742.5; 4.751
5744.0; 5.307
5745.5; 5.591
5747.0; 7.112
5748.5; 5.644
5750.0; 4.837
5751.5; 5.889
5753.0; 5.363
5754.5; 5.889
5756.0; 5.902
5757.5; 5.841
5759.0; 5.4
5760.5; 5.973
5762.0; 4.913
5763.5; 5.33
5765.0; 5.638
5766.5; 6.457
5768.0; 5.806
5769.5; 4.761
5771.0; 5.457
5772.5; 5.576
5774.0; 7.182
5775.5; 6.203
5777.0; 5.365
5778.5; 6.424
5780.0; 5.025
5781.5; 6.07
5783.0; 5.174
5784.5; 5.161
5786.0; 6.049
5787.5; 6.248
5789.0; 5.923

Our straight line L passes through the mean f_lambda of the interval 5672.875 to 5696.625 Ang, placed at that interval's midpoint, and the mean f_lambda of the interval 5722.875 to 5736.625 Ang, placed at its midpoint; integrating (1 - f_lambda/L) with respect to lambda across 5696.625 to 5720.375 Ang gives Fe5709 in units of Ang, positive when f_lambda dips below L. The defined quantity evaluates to 2.3 Ang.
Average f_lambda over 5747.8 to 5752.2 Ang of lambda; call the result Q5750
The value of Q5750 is 5.45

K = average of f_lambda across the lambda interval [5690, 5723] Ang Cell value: 5.41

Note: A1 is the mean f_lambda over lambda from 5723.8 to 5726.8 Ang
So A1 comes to 6.59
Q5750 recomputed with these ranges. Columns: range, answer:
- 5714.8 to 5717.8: 6.22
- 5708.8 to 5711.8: 5.31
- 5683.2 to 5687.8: 5.38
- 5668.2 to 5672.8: 6.07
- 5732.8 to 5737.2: 5.28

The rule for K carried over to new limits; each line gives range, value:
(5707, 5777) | 5.79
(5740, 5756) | 5.6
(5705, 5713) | 5.25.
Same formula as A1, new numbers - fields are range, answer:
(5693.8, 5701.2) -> 4.83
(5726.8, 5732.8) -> 6.88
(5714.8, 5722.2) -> 5.9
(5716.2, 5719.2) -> 5.85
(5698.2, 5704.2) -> 5.02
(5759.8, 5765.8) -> 5.47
